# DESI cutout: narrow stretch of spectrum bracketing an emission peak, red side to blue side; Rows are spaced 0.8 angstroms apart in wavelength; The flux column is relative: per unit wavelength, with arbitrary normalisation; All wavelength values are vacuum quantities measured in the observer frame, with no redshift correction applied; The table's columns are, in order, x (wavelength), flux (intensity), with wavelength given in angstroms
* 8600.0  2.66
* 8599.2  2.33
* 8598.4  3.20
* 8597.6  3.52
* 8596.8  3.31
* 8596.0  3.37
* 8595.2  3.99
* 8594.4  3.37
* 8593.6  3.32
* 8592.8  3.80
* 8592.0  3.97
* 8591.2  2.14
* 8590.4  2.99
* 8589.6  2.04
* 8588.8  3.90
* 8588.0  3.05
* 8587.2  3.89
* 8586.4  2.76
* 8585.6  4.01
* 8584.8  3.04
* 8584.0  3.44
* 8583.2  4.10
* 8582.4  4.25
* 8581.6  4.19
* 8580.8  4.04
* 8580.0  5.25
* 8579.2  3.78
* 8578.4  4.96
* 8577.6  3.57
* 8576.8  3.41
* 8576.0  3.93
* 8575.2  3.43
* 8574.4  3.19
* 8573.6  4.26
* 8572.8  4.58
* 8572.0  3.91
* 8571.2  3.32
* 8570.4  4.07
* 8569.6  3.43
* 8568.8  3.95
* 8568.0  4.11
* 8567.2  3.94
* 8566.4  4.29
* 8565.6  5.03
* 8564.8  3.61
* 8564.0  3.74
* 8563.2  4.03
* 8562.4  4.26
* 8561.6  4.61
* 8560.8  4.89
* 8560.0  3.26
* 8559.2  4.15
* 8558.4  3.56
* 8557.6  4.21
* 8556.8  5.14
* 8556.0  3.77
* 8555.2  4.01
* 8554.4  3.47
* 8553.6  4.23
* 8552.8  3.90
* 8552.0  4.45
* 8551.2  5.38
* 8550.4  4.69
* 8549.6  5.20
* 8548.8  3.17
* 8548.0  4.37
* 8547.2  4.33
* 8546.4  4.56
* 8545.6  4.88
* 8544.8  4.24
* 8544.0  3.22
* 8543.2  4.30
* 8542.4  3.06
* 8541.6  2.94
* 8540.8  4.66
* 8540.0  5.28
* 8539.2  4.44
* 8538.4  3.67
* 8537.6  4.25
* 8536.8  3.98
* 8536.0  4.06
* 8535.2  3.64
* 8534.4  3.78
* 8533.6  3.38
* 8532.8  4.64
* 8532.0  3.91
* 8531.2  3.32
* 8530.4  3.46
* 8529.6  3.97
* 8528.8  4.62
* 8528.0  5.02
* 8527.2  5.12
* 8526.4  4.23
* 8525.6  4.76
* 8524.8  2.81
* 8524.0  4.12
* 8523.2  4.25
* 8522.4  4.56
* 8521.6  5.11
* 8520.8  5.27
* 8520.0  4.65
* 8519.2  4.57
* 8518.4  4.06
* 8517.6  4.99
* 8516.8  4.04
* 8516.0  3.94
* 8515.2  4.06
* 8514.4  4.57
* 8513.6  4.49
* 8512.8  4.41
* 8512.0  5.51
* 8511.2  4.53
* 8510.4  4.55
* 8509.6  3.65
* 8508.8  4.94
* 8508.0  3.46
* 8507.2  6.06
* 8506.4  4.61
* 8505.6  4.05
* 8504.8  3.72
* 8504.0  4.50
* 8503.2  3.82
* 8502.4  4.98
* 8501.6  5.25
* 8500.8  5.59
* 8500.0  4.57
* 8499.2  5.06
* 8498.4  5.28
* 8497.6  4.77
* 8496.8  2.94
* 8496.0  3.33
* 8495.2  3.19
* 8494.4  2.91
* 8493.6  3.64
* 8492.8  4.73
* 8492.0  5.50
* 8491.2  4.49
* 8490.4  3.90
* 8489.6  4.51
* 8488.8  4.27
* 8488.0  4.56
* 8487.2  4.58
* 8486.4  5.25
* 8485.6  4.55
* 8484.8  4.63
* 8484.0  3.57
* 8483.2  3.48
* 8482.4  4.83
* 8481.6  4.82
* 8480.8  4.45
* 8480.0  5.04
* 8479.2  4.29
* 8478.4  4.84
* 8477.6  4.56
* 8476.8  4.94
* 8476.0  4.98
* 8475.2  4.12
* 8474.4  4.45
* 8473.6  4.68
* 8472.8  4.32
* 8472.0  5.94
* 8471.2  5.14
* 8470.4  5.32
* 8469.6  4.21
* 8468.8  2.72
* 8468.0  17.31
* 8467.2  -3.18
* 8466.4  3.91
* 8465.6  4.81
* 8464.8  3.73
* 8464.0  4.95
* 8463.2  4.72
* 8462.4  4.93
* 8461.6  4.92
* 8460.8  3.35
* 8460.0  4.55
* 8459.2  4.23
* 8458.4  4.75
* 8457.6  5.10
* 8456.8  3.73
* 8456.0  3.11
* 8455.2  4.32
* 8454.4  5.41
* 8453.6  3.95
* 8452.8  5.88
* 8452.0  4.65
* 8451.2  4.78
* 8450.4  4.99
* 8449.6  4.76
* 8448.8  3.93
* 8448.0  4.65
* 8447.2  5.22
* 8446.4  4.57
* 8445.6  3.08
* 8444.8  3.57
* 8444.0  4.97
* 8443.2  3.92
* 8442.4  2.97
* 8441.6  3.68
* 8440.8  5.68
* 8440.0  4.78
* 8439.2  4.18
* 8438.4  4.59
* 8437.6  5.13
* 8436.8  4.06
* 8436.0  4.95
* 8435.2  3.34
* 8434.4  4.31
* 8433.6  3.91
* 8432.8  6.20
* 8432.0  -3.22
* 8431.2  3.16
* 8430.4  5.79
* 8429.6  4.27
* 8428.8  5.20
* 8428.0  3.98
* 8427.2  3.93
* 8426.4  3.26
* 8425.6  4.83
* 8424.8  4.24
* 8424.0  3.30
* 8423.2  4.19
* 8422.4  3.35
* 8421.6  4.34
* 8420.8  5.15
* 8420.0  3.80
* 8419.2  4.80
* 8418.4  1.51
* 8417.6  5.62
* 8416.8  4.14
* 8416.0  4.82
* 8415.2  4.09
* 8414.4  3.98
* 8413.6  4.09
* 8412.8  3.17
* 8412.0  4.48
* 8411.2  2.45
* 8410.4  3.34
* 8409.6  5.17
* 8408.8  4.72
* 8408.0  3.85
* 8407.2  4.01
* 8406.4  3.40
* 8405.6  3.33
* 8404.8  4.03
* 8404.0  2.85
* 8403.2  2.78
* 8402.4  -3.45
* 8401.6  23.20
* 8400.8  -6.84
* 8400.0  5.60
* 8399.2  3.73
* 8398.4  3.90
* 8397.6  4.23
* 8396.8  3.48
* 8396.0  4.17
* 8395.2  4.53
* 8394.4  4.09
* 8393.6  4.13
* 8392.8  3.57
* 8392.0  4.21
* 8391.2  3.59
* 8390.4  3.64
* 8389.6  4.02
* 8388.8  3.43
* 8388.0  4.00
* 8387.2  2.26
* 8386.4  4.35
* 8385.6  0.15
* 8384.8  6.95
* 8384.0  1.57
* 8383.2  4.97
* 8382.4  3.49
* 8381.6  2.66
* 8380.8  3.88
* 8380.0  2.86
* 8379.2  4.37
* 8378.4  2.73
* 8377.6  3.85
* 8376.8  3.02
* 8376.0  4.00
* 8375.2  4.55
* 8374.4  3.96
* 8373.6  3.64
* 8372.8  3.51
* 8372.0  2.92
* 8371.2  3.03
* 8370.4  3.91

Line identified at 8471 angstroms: Mg II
